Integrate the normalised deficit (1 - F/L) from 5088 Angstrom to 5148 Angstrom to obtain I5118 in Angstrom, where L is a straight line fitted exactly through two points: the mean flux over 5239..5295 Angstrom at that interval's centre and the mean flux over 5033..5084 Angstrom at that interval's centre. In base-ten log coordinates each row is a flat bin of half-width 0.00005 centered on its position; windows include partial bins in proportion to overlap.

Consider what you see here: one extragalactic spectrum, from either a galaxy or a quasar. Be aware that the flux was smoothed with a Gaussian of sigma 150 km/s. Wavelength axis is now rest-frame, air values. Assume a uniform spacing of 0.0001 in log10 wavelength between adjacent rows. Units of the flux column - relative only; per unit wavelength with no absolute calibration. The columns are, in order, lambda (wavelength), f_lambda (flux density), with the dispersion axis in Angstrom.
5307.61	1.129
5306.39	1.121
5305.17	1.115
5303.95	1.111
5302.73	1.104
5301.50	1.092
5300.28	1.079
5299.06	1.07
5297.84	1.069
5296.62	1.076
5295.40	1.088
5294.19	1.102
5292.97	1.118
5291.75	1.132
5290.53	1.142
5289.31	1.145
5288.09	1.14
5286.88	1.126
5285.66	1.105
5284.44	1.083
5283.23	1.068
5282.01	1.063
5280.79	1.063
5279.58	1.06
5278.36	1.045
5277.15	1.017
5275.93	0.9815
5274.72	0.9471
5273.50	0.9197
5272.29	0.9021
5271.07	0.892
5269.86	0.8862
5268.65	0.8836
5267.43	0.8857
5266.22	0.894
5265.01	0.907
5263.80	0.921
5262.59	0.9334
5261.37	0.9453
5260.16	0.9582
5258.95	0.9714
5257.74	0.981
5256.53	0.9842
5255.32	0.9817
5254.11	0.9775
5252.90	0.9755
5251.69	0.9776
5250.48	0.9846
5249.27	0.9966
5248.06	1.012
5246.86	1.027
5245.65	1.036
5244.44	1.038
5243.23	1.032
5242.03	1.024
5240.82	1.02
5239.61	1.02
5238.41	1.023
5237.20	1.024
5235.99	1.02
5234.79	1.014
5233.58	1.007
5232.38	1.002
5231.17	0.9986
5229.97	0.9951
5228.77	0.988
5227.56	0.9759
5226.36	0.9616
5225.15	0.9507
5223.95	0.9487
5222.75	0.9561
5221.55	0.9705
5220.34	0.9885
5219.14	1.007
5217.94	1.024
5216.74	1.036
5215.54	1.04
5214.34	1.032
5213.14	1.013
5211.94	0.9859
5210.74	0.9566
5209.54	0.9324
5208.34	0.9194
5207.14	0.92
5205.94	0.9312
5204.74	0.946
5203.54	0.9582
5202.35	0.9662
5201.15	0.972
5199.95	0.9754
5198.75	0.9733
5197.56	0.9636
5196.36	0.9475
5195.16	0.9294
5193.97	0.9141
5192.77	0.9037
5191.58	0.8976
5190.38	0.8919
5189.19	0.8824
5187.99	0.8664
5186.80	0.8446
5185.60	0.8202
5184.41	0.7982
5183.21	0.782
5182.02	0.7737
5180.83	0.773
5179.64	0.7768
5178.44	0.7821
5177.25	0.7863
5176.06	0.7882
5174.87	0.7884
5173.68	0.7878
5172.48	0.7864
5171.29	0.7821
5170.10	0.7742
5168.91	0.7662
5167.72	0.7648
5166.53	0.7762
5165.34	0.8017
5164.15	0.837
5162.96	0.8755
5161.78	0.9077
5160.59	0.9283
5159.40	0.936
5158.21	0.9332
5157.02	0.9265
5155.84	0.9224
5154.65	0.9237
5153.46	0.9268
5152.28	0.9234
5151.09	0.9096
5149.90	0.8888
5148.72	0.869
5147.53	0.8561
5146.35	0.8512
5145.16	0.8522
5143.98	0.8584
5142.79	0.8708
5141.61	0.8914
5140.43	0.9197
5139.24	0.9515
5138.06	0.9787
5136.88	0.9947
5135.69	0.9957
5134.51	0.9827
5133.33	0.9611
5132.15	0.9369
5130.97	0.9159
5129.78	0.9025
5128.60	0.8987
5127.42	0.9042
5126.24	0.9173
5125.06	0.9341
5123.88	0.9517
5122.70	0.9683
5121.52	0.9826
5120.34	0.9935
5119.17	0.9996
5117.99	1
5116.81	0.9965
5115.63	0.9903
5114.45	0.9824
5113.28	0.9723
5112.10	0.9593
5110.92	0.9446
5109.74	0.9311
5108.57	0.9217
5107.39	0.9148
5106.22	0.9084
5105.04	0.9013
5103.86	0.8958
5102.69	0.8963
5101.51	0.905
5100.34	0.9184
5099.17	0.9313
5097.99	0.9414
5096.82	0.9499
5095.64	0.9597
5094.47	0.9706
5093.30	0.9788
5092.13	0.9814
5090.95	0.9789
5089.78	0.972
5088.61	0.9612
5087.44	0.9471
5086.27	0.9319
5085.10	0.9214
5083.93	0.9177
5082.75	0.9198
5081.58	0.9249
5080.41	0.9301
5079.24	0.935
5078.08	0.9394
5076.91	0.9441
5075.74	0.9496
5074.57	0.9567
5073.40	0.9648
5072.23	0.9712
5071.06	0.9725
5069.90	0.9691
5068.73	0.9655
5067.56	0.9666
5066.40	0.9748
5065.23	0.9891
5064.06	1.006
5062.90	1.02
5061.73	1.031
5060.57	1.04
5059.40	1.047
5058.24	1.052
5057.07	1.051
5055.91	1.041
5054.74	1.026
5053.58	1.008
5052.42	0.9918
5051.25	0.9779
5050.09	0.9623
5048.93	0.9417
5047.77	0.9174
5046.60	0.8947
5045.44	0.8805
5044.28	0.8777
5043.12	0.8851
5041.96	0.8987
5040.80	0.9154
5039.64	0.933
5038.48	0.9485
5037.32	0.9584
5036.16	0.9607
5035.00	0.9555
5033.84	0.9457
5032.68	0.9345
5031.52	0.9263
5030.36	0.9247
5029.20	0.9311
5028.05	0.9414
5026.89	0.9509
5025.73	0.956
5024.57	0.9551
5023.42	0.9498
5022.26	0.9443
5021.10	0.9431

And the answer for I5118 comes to 2.2 Angstrom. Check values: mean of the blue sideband 0.963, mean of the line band 0.94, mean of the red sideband 1.01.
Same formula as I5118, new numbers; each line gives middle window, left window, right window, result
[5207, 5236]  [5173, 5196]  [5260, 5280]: -3.6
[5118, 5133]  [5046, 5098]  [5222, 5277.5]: 0.4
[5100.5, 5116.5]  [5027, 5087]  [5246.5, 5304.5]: 0.6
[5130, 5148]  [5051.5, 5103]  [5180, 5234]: 0.6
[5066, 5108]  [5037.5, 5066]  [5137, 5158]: 0.2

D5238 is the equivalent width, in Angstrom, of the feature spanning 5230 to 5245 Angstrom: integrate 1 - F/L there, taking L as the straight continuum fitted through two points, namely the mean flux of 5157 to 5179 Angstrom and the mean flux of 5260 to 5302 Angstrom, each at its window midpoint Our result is -1.1 Angstrom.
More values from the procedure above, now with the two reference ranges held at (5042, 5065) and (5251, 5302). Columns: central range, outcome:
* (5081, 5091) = 0.5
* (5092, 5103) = 0.5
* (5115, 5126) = 0.1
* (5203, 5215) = 0.5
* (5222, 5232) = 0.3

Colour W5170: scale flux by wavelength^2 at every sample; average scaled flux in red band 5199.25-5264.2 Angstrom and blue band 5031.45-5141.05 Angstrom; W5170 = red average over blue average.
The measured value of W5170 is 1.09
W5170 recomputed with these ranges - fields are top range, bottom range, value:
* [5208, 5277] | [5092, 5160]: 1.09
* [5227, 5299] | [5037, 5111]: 1.14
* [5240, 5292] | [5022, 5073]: 1.13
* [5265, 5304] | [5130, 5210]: 1.23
